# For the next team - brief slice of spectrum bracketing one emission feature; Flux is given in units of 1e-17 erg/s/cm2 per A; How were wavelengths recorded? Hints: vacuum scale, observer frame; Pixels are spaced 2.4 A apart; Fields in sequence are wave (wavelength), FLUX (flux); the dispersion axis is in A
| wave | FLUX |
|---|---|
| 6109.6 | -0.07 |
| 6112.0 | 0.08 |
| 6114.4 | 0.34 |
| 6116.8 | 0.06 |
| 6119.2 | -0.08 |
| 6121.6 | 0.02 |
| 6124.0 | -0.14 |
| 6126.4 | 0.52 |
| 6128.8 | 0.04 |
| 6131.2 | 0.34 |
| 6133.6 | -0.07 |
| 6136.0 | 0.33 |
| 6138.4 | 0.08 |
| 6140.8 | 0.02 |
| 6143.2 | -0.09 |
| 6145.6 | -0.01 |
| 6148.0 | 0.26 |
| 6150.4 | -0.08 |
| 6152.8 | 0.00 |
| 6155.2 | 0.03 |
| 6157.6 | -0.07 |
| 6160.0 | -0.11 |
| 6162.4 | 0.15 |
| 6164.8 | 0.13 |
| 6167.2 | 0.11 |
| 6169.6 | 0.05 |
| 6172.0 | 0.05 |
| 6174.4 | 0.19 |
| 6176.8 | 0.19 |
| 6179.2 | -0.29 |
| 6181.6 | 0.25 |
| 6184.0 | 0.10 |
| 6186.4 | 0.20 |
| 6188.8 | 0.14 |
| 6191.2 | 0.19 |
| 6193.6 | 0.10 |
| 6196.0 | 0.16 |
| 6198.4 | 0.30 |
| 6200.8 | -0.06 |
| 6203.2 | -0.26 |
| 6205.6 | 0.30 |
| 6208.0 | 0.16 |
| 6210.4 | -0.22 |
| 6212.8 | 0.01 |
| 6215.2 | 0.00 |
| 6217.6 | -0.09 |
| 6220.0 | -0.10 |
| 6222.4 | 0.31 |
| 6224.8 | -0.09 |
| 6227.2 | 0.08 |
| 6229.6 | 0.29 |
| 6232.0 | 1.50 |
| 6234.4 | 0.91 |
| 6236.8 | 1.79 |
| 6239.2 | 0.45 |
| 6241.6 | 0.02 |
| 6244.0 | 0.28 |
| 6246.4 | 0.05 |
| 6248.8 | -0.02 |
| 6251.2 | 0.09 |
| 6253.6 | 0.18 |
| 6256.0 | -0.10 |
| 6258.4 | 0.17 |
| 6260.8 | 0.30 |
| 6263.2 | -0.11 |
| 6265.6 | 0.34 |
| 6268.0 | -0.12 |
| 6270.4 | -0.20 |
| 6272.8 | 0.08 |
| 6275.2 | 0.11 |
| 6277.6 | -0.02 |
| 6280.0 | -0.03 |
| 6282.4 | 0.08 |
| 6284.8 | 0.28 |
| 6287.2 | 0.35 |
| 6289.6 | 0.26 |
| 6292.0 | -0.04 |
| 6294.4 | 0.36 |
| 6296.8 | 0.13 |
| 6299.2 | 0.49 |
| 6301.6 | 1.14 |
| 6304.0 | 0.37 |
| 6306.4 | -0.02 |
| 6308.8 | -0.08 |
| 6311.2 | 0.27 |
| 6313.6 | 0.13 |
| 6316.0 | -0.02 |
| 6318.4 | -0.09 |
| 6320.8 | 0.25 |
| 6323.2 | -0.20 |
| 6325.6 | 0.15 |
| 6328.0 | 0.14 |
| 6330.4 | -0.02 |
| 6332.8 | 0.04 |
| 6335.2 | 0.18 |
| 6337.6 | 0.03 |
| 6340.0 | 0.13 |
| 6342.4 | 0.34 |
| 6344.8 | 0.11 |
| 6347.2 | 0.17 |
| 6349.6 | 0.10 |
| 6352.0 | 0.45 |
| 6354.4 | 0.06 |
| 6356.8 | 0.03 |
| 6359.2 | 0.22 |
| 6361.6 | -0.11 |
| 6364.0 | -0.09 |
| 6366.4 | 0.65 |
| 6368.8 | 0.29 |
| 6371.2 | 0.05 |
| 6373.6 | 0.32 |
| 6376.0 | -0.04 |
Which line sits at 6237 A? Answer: [O II] 3727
